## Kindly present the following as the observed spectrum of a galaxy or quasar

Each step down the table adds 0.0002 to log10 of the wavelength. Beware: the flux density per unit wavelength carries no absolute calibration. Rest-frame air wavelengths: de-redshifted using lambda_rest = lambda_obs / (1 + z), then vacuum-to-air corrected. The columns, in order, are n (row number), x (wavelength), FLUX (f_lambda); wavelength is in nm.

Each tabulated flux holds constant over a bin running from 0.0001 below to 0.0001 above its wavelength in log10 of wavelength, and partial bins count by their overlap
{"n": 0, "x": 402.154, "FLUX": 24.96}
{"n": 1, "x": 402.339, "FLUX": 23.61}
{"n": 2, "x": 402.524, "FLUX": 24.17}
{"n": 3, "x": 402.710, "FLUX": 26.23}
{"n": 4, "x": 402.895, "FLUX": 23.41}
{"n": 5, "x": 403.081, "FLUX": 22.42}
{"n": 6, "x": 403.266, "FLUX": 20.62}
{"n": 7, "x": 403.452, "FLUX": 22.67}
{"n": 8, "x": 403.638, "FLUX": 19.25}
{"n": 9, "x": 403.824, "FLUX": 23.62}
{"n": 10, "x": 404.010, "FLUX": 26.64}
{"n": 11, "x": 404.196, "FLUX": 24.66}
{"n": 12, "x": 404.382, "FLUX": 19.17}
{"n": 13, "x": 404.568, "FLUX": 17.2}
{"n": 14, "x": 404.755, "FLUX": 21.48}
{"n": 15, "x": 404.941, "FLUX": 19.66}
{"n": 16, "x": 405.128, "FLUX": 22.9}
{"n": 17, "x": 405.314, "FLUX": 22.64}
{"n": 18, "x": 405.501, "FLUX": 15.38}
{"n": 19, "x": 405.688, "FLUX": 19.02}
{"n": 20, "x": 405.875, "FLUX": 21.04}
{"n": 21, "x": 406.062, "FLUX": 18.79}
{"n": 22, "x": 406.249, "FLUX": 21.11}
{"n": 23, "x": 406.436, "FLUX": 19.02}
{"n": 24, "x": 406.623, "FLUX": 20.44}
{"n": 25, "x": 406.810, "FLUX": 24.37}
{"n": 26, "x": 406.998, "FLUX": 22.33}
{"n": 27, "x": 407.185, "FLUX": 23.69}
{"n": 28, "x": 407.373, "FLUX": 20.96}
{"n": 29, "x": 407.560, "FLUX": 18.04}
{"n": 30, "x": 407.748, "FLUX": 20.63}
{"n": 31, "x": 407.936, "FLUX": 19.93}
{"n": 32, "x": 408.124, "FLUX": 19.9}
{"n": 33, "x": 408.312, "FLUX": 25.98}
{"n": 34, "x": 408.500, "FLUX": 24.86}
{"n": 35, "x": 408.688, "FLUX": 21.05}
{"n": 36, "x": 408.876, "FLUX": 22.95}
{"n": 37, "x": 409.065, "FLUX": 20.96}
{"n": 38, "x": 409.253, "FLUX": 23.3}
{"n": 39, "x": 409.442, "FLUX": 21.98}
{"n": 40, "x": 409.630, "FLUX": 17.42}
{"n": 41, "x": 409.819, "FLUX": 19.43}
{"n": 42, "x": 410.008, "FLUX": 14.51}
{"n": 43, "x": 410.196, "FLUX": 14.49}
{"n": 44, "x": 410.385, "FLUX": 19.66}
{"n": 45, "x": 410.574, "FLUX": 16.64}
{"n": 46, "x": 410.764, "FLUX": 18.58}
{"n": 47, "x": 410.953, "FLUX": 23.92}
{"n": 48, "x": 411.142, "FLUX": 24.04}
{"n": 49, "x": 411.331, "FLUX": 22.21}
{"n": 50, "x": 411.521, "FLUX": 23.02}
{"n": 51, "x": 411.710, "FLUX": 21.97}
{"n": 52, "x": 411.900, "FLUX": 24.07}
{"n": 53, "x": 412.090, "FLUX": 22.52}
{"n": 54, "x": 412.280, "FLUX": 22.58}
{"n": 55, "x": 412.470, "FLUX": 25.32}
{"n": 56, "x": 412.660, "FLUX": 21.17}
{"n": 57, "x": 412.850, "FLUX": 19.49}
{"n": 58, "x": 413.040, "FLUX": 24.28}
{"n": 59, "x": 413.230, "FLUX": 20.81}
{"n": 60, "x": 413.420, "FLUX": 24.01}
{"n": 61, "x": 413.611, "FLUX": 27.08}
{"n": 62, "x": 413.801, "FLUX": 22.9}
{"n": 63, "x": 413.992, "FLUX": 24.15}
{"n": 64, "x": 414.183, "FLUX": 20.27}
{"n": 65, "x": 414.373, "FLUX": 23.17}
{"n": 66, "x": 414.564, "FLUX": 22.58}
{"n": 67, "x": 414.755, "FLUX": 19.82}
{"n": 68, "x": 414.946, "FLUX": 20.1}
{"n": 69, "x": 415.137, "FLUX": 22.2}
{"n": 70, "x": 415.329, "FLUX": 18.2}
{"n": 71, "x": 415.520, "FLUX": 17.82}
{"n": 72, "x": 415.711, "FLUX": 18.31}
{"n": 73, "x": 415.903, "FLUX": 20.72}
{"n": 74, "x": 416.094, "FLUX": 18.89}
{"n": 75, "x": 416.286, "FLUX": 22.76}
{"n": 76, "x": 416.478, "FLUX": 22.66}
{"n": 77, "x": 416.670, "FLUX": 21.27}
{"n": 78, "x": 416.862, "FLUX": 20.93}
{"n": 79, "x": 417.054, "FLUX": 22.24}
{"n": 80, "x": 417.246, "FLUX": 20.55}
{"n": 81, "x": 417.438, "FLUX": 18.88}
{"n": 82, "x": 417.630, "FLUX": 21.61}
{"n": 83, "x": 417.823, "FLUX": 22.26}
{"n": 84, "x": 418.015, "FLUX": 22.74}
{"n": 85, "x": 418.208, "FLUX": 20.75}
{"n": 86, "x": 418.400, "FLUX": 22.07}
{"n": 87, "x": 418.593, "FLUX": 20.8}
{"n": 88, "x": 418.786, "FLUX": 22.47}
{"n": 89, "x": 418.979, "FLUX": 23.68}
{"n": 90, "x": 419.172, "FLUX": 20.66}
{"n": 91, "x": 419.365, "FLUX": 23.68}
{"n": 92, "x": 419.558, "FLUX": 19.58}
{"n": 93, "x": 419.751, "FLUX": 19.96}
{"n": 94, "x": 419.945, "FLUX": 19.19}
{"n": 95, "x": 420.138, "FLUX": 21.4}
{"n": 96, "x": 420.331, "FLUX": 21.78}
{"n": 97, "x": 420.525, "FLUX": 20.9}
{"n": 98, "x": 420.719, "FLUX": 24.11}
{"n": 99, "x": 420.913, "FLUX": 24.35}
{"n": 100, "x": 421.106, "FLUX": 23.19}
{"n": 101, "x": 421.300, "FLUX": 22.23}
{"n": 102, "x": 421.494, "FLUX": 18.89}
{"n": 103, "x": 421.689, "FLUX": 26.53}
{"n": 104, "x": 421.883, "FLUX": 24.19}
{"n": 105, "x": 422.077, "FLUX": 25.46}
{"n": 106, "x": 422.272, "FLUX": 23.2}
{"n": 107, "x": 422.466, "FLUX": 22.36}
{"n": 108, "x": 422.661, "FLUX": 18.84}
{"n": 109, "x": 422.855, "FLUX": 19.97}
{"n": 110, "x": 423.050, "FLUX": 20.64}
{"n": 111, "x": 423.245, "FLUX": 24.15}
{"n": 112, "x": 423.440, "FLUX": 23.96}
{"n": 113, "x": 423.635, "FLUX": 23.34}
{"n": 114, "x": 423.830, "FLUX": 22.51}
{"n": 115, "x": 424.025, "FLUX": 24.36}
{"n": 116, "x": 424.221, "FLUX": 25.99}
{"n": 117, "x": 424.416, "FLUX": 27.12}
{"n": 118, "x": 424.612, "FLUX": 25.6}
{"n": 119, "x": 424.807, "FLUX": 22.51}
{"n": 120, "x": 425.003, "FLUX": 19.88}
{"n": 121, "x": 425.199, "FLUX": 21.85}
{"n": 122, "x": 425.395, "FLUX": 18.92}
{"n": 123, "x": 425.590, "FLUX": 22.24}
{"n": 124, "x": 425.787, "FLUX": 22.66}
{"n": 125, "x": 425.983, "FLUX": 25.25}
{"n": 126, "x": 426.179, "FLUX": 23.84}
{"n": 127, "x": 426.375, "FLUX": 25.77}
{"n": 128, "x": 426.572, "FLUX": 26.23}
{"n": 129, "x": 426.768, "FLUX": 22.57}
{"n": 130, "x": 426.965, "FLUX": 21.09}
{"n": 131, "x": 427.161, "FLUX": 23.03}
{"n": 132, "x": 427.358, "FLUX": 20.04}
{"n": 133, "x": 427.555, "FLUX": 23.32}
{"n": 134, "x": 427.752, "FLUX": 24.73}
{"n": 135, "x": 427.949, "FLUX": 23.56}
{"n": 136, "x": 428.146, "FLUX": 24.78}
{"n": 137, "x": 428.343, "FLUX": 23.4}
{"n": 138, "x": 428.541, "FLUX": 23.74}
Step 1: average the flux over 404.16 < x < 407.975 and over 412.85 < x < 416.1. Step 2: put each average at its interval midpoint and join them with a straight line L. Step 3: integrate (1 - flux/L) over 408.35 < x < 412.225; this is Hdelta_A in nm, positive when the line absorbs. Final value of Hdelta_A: 0.01 nm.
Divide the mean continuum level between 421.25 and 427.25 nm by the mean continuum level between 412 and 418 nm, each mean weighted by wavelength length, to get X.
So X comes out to 1.1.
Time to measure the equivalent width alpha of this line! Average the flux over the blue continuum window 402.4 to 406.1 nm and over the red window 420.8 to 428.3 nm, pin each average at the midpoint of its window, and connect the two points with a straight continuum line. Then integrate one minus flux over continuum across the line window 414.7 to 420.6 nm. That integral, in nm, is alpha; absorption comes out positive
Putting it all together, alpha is 0.44 nm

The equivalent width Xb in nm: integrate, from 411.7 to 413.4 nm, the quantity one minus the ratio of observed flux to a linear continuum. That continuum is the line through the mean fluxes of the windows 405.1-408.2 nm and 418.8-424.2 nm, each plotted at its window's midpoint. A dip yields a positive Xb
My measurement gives -0.10 nm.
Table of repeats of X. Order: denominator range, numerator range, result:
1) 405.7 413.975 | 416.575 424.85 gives 1.04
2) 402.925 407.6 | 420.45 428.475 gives 1.09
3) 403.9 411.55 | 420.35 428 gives 1.11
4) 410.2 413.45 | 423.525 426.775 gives 1.08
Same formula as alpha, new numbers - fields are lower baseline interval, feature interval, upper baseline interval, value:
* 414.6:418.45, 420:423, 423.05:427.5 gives -0.03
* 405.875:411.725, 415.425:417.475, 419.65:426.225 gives 0.12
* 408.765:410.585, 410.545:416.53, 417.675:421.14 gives -0.45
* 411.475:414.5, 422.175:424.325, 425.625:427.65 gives 0.05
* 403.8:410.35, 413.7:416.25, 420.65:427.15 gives 0.13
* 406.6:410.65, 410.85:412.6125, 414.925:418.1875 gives -0.22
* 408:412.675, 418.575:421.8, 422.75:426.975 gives 0.09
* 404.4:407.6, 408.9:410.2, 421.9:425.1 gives 0.10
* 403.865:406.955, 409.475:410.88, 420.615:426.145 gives 0.26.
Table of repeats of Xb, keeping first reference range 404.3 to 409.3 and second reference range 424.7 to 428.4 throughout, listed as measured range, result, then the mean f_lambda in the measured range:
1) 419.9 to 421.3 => 0.01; 22.3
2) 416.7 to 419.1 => 0.06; 21.6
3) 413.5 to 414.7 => -0.09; 23.2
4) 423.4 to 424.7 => -0.12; 24.7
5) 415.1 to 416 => 0.11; 19.3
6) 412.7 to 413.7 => -0.06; 23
